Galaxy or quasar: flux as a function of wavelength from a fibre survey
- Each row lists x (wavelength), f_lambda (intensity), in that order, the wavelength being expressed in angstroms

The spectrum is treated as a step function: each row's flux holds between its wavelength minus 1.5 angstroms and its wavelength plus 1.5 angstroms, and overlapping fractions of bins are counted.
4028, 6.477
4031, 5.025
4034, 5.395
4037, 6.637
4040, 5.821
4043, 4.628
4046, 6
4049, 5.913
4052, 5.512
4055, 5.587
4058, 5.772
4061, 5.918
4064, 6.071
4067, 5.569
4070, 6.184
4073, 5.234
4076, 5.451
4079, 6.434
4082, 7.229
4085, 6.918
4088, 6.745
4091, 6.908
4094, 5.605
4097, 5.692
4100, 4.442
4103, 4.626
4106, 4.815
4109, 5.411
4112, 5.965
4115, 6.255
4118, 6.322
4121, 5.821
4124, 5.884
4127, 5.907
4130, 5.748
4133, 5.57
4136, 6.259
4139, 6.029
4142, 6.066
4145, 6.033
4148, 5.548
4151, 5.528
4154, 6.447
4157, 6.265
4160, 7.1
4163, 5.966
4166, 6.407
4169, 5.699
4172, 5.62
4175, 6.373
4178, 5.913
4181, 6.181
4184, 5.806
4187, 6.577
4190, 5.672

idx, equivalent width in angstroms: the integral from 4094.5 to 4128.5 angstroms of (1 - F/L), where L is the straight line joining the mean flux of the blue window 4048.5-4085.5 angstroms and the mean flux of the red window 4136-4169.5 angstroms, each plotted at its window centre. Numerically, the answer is 2.72 angstroms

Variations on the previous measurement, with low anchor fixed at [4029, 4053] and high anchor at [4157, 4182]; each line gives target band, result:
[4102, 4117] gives 1.1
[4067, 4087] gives -1.4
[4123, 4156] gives 0.7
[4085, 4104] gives 0.2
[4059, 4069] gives -0.2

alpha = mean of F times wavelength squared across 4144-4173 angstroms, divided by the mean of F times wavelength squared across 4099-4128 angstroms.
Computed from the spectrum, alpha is 1.12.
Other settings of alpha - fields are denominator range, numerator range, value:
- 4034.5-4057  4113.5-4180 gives 1.11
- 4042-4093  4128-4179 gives 1.05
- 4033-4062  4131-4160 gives 1.11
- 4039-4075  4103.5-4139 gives 1.05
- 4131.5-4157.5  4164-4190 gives 1.03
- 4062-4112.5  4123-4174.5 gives 1.06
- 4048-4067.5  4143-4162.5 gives 1.12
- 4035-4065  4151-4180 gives 1.13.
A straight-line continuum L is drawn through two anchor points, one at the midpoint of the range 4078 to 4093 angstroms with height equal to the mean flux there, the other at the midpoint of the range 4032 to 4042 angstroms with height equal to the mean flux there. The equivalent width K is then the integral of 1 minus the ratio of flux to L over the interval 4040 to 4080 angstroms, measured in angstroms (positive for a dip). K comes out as 3.76 angstroms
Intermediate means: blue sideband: 5.84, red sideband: 6.82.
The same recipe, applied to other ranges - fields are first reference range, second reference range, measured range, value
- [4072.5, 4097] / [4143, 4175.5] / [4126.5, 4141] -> 0.6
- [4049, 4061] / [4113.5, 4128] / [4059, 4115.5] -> 0.0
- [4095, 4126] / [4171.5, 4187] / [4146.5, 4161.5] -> -0.8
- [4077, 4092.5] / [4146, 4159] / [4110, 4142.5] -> 1.7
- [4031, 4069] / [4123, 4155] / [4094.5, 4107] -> 1.9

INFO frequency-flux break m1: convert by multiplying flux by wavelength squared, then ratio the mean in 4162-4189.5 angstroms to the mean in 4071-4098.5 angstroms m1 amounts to 1.01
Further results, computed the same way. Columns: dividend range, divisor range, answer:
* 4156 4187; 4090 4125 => 1.13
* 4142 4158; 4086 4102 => 1.04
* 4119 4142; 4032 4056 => 1.09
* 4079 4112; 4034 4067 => 1.04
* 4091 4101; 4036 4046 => 1.00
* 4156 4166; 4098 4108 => 1.40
